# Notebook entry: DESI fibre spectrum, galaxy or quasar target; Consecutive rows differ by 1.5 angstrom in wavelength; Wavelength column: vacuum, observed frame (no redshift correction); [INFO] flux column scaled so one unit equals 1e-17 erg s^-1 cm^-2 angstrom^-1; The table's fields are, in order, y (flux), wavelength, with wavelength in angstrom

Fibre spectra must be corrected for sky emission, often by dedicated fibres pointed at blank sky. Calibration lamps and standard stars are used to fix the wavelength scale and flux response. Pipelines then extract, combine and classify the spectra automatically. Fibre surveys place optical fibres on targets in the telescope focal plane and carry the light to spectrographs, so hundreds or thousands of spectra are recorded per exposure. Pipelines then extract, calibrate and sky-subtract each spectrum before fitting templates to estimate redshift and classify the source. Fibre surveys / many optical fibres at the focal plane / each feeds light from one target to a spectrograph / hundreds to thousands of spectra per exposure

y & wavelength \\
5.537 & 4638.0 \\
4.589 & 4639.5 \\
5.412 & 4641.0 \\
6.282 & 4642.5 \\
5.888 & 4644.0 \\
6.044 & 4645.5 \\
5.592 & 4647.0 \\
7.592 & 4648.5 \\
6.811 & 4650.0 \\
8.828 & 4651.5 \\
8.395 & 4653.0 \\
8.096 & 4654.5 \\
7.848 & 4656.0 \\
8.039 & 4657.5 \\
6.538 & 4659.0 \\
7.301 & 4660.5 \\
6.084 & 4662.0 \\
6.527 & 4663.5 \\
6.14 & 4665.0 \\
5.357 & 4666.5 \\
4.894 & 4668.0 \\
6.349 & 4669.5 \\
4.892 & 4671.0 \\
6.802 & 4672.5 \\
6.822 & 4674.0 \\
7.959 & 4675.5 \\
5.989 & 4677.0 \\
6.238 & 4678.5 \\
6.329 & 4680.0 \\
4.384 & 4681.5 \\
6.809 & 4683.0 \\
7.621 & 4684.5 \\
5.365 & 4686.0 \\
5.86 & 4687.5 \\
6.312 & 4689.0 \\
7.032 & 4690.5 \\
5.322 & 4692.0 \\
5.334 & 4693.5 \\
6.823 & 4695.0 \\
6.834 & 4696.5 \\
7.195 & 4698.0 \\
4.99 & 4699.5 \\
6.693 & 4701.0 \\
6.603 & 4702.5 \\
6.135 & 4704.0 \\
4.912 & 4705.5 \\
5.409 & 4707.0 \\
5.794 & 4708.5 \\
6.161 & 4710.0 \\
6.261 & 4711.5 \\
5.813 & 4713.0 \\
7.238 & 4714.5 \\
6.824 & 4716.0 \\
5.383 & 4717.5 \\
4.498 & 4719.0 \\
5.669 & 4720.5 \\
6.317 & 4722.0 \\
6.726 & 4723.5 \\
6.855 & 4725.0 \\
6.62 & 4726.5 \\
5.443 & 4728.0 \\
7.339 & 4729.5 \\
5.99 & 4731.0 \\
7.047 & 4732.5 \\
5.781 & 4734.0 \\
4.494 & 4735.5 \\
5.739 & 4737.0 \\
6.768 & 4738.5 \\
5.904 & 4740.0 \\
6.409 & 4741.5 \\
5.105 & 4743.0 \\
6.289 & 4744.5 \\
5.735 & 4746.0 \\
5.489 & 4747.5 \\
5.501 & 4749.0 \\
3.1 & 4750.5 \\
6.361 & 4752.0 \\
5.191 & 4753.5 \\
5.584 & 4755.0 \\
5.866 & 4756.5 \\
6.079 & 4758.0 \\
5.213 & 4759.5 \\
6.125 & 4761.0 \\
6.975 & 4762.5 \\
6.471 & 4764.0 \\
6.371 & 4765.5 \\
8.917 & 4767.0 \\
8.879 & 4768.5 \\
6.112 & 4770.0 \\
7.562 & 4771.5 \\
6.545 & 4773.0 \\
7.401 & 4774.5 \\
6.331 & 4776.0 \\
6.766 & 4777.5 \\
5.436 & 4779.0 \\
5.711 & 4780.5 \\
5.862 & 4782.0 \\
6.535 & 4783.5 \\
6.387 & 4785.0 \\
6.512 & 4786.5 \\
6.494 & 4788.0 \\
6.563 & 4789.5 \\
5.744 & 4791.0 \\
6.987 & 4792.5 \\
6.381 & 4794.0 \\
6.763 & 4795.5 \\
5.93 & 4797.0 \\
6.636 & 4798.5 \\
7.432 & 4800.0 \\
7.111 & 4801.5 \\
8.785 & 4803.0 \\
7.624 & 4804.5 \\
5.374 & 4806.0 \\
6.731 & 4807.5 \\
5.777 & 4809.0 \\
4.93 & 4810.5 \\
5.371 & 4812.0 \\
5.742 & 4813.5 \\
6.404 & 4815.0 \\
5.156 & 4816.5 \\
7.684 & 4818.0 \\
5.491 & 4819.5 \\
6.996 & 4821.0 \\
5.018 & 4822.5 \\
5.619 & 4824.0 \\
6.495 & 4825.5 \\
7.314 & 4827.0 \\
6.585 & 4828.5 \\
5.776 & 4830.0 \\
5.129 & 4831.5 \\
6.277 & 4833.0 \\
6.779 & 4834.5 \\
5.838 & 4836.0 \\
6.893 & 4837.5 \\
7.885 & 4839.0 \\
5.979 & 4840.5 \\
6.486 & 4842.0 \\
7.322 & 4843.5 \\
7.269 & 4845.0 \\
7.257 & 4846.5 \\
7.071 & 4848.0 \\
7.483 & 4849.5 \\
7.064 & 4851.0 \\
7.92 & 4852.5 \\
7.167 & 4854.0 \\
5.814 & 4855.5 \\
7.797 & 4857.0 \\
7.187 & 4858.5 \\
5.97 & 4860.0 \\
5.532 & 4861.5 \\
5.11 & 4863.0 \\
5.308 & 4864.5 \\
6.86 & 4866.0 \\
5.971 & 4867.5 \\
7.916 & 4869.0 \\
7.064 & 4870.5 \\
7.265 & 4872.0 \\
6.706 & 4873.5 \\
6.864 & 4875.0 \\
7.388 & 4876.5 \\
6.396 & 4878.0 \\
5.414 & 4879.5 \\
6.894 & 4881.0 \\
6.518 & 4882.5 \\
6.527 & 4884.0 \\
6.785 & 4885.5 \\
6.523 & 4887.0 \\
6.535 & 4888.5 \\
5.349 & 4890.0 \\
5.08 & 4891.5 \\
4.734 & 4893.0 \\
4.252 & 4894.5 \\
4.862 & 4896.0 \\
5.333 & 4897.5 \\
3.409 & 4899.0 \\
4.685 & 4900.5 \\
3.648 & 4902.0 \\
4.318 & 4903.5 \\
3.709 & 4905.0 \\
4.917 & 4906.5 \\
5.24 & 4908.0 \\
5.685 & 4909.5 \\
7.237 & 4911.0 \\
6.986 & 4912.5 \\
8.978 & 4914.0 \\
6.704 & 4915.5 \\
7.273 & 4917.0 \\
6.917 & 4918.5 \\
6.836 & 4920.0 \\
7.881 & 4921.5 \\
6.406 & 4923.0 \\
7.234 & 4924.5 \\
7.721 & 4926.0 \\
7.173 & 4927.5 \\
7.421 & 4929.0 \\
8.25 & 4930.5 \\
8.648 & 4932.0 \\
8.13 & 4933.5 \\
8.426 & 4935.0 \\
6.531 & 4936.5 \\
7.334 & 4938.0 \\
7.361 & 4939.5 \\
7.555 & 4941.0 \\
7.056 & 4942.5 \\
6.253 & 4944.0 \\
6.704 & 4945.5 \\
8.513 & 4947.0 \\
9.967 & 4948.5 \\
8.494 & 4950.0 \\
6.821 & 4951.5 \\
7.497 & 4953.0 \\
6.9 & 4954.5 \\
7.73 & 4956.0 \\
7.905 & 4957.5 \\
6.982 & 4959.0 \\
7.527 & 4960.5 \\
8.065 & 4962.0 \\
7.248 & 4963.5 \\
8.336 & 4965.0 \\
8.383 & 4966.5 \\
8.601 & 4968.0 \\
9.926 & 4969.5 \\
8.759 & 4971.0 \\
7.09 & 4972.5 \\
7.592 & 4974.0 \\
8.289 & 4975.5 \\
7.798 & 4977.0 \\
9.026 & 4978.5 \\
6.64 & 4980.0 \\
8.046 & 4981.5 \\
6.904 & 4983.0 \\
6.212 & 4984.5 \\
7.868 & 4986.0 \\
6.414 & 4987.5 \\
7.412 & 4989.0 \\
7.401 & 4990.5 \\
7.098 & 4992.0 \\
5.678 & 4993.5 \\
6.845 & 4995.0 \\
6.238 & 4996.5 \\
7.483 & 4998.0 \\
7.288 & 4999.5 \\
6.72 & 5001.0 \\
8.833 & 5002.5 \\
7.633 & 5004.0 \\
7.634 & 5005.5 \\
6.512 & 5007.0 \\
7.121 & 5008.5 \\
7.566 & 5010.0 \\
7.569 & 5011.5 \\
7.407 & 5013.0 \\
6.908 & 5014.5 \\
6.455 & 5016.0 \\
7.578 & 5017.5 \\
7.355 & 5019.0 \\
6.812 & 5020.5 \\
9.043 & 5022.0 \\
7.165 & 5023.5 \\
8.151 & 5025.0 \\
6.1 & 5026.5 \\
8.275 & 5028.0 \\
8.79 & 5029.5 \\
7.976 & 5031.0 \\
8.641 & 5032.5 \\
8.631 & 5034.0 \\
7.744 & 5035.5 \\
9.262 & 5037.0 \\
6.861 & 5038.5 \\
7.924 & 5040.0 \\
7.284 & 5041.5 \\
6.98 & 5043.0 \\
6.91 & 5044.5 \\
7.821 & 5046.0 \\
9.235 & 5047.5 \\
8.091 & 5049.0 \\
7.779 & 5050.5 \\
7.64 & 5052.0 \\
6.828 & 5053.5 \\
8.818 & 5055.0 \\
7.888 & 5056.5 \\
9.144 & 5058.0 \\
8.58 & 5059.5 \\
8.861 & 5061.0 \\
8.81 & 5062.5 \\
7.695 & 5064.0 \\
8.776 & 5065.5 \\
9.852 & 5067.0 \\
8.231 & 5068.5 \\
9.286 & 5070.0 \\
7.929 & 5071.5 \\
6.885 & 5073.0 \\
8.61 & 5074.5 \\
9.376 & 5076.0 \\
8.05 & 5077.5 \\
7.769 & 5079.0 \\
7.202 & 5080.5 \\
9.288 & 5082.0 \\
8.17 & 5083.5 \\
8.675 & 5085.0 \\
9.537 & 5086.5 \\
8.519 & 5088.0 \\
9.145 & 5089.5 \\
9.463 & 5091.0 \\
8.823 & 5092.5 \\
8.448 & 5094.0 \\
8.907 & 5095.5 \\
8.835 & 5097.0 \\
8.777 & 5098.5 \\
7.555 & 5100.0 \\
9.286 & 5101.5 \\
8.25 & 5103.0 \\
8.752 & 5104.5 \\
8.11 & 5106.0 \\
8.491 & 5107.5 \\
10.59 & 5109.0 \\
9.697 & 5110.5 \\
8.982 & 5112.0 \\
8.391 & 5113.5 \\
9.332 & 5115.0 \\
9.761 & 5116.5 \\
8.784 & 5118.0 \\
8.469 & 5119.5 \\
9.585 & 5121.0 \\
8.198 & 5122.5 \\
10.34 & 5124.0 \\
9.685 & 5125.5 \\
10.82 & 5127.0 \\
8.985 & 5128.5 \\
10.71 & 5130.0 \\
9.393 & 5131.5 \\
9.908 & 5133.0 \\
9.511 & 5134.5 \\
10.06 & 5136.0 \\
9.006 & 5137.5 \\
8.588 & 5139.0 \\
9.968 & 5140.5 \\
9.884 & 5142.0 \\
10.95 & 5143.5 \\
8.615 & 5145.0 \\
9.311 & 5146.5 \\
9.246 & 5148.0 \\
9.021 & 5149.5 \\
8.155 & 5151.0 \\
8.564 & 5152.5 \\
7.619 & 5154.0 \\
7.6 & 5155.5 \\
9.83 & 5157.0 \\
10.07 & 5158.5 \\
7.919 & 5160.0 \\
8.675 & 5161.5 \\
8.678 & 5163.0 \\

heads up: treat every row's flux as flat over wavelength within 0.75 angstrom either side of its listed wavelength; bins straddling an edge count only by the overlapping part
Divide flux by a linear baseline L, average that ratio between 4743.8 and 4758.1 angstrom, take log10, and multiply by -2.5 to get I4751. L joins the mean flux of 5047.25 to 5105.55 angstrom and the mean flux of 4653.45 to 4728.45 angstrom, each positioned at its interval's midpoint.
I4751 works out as 0.204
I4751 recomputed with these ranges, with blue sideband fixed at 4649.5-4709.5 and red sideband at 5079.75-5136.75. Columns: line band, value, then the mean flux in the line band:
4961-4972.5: -0.02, 8.36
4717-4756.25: 0.17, 5.82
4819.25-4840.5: 0.17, 6.3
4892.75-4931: 0.28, 6.07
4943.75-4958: 0.05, 7.72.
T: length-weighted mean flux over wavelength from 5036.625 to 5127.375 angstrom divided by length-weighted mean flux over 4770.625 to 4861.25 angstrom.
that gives 1.31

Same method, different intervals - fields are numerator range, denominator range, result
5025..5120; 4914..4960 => 1.12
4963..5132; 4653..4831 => 1.30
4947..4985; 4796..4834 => 1.25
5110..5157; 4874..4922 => 1.56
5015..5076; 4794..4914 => 1.28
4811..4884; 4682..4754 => 1.08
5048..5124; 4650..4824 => 1.37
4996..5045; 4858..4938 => 1.19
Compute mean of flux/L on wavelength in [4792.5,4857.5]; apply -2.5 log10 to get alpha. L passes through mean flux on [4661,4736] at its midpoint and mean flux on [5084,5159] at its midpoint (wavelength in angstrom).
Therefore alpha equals 0.07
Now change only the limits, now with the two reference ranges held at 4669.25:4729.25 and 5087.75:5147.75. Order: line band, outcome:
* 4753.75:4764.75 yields 0.105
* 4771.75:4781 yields 0.047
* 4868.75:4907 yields 0.301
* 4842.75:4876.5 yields 0.079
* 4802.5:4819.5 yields 0.121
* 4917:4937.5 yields 0.049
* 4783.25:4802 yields 0.046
